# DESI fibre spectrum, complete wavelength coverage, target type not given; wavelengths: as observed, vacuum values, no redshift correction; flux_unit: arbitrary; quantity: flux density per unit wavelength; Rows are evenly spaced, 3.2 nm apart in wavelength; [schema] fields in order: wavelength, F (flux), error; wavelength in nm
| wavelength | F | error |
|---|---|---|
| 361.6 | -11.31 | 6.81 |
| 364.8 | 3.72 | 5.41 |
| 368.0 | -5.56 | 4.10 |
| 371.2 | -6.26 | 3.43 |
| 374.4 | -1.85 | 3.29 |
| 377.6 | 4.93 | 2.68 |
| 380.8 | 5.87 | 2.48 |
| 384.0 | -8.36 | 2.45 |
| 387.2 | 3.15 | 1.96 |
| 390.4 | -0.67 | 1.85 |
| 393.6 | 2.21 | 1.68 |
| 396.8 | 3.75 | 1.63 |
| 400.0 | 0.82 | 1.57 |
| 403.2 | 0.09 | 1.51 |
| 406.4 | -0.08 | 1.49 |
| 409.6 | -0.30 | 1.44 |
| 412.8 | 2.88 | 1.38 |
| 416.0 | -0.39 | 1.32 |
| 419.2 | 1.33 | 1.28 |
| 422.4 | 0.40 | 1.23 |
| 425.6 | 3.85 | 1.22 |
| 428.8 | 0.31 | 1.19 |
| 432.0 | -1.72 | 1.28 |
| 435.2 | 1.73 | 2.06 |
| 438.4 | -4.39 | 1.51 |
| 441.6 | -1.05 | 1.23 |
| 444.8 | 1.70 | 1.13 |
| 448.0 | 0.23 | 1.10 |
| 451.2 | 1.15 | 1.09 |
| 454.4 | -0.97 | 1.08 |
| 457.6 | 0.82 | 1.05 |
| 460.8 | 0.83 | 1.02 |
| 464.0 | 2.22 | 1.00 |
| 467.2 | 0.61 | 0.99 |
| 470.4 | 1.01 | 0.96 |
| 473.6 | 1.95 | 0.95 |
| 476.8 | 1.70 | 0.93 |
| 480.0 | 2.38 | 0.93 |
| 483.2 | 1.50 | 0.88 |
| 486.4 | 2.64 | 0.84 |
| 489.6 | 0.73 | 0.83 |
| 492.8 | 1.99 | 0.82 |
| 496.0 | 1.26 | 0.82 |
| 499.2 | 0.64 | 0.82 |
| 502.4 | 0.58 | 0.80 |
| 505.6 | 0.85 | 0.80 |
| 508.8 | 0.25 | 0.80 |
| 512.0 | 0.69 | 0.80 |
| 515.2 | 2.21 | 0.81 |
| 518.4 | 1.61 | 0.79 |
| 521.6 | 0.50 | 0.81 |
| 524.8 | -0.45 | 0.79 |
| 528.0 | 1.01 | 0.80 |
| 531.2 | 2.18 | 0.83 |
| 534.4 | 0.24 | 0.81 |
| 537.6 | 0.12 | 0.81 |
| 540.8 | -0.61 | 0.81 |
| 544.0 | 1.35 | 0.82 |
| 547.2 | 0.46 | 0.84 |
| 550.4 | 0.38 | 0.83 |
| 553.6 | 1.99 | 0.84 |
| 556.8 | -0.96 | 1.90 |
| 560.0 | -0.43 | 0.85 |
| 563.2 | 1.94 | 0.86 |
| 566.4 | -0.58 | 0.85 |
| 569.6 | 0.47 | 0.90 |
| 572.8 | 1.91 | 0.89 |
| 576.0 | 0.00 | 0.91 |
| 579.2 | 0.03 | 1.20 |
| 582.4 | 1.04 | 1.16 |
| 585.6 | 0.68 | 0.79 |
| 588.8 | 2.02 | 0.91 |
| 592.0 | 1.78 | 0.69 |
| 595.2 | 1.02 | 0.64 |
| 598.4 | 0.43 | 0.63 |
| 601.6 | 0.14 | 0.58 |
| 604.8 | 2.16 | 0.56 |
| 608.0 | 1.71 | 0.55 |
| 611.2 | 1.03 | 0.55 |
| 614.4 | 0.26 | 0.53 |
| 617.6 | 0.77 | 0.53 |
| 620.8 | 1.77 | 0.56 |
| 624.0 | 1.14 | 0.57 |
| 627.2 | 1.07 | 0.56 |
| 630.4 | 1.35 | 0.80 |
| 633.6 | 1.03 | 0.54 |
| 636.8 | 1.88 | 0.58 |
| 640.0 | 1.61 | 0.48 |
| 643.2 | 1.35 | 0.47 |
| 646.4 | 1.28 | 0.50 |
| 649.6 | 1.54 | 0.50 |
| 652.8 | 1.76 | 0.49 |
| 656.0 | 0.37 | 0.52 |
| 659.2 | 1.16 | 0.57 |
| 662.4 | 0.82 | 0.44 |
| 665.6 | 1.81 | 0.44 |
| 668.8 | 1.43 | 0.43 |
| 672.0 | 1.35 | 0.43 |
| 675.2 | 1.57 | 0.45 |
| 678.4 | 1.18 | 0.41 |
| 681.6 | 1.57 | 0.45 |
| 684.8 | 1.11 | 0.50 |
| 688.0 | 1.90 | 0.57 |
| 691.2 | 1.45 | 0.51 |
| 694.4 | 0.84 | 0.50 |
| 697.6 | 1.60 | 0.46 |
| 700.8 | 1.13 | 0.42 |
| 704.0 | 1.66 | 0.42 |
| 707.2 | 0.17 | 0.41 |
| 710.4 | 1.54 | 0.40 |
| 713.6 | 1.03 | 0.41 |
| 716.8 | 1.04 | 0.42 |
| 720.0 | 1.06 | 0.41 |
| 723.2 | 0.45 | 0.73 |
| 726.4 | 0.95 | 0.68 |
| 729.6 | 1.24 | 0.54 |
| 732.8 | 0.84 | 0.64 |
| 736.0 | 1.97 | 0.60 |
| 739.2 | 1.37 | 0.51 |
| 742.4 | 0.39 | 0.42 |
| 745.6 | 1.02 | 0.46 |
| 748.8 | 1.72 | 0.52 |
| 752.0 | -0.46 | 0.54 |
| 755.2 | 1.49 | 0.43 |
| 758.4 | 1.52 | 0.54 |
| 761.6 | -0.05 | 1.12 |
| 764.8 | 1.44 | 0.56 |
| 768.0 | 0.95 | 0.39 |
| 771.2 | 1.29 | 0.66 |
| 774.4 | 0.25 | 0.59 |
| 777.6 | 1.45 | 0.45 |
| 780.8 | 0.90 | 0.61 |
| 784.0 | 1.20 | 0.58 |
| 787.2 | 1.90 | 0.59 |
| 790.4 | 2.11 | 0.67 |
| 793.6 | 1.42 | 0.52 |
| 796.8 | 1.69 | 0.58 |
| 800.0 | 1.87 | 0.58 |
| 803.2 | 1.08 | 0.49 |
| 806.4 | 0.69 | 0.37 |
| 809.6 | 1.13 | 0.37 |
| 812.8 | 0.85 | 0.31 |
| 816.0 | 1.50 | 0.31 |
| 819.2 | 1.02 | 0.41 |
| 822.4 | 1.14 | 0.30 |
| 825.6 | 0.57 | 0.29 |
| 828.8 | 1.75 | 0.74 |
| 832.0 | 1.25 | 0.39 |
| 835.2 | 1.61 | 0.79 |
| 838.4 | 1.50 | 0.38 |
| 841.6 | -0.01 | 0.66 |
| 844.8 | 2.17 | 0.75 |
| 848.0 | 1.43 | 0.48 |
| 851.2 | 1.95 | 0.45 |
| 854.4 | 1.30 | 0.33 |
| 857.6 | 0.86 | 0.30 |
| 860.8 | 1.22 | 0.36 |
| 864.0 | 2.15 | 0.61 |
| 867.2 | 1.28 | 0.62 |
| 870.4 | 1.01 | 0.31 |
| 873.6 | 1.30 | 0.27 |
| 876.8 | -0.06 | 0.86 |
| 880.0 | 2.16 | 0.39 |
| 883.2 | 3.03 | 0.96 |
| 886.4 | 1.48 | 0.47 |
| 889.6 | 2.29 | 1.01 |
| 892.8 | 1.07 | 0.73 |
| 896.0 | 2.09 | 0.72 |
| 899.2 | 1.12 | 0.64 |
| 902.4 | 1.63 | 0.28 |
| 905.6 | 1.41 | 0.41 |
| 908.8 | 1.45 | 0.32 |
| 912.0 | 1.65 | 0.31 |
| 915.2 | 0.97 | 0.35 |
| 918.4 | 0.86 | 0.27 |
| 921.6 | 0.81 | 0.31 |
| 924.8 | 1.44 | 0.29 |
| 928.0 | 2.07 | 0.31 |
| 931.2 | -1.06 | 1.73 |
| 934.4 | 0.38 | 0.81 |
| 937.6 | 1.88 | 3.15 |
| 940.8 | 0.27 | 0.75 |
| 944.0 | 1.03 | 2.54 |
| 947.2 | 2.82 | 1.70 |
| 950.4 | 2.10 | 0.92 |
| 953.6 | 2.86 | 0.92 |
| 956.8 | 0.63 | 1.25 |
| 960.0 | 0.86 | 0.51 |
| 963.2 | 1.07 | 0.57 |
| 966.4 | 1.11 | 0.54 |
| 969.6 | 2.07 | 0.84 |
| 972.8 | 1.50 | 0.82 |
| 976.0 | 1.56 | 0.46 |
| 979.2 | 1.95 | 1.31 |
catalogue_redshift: 1.365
